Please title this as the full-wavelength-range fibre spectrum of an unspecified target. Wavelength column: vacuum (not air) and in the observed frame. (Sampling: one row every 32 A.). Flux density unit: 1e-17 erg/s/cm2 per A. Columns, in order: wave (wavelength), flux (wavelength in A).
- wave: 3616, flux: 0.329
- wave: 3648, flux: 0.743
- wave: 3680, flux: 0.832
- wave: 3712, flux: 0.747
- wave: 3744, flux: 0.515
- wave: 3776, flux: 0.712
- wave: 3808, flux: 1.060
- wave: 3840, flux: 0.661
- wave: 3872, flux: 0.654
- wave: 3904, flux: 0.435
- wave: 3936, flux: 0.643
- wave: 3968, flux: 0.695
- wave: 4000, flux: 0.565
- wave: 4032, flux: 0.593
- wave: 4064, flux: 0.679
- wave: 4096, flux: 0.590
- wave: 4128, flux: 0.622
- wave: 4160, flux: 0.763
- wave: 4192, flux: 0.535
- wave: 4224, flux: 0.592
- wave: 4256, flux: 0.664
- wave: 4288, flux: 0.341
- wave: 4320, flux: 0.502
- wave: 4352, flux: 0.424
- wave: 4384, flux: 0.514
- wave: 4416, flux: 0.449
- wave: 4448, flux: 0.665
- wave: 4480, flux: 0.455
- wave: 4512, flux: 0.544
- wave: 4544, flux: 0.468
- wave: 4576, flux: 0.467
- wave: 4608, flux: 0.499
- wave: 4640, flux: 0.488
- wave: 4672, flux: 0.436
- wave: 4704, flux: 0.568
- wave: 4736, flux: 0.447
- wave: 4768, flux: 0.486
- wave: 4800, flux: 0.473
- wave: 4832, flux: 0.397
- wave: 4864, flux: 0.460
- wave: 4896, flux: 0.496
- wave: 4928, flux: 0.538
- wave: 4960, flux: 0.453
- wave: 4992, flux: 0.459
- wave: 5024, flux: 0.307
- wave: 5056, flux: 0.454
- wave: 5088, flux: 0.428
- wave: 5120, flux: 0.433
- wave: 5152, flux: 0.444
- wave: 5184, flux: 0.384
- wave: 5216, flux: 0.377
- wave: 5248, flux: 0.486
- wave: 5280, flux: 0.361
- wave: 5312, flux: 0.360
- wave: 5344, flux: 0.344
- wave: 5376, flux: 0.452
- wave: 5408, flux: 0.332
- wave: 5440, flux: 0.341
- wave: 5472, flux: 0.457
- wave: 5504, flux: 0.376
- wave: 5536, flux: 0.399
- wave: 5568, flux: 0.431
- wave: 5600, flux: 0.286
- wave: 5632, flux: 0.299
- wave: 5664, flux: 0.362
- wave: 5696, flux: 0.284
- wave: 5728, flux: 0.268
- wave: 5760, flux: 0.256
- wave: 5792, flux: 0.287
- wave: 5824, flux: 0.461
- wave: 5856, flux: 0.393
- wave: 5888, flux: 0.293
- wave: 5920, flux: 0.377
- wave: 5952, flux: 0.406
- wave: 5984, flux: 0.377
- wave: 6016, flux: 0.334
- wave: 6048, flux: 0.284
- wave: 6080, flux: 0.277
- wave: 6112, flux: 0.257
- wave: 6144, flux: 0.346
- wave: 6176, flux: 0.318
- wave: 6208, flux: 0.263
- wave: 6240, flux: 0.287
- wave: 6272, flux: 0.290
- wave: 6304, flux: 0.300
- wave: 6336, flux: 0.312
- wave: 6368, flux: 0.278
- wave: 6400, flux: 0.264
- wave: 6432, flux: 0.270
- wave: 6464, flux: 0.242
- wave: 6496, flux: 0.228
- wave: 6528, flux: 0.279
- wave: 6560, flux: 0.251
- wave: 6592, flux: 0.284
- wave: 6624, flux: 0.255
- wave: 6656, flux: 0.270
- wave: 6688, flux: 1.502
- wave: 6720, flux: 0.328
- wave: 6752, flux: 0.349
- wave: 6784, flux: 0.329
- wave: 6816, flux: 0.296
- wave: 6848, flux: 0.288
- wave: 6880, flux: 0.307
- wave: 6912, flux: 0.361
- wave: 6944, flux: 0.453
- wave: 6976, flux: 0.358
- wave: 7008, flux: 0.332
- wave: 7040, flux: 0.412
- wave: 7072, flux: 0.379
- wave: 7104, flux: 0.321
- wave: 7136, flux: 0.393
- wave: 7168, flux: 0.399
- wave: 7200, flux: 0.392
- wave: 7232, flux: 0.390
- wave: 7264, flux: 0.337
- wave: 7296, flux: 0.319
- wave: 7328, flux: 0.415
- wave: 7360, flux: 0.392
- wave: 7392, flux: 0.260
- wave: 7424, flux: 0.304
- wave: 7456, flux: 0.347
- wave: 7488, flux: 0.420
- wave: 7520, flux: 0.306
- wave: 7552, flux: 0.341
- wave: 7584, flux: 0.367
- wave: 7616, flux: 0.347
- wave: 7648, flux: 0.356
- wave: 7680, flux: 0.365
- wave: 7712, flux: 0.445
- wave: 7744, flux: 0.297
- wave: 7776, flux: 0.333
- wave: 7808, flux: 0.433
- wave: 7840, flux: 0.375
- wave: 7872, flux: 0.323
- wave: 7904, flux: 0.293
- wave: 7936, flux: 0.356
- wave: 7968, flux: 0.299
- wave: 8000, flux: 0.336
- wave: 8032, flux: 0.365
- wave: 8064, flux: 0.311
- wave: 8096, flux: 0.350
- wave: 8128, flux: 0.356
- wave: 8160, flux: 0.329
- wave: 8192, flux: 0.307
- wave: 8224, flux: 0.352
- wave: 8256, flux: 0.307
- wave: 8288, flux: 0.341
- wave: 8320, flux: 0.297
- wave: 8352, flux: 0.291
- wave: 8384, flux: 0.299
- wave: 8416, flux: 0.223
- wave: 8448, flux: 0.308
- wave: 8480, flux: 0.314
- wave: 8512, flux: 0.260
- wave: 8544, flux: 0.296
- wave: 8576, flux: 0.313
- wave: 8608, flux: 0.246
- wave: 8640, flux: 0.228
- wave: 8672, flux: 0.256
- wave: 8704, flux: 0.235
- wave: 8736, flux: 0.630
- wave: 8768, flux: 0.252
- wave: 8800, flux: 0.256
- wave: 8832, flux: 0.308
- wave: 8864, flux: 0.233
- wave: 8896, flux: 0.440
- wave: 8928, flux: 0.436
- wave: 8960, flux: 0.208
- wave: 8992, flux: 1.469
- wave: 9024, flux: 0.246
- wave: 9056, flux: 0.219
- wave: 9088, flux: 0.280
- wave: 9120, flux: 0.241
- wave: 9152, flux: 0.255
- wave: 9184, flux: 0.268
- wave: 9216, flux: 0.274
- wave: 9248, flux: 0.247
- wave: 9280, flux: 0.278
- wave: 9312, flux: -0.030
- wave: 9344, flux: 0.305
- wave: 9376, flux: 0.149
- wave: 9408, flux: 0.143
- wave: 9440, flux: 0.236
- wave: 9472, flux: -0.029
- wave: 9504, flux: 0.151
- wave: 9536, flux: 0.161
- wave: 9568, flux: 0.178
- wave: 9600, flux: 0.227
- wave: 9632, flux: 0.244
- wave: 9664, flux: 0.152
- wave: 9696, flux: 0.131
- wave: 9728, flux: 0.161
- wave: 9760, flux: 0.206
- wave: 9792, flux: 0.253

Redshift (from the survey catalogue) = 0.797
